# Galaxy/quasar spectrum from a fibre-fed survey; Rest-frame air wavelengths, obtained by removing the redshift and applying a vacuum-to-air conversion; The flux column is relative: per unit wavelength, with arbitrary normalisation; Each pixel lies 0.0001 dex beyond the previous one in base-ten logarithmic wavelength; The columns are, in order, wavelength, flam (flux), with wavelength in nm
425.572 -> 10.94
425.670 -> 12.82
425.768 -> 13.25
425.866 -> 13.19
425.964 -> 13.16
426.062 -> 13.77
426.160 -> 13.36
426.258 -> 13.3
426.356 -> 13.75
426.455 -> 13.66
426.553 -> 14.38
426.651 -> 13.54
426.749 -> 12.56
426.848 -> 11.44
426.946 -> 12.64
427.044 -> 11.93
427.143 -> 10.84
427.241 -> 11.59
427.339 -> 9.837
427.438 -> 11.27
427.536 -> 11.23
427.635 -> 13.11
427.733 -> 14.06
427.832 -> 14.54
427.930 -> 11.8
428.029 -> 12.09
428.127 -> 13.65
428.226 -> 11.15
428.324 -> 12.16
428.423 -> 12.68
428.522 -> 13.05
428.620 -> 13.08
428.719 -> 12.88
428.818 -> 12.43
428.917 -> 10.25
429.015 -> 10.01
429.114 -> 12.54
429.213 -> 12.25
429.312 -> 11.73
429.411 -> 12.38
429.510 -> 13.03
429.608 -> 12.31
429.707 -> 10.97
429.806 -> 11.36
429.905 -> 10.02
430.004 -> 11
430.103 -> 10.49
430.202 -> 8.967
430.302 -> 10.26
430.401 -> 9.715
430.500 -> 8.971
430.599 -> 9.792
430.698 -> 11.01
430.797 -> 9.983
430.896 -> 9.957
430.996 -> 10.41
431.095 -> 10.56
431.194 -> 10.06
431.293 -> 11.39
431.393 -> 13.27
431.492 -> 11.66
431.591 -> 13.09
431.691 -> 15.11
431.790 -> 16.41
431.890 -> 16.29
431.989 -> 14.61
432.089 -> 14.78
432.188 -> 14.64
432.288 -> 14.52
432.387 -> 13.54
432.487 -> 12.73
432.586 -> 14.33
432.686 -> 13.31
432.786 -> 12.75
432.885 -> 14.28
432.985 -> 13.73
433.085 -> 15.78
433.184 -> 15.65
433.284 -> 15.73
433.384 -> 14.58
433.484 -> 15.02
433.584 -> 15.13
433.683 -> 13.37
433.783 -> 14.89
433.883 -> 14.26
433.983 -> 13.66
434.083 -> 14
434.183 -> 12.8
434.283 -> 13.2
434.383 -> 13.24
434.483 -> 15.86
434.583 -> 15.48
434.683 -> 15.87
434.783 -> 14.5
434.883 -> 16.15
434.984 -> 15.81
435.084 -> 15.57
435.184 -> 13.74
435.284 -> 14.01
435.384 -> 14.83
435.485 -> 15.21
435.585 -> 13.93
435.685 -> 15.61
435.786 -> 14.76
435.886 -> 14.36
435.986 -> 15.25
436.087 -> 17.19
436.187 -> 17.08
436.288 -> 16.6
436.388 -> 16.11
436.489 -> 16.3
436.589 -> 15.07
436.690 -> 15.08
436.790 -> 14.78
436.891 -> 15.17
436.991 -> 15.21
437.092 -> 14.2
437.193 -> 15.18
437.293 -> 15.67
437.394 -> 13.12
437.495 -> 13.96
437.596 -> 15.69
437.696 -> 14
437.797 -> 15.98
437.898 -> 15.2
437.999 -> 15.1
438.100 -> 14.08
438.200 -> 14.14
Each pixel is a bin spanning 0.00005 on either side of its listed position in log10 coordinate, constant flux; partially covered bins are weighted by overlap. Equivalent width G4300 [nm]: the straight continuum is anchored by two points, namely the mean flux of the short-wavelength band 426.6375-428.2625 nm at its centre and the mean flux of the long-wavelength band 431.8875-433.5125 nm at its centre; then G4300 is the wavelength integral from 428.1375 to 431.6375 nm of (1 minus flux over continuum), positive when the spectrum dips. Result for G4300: 0.50 nm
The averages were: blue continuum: 12.2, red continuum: 14.4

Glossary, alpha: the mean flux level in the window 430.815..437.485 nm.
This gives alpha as 14.4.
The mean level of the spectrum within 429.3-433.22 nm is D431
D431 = 12.4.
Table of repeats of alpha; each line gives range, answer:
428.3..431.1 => 11.2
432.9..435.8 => 14.7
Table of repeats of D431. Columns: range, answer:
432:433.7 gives 14.4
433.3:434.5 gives 14.2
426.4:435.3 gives 12.9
